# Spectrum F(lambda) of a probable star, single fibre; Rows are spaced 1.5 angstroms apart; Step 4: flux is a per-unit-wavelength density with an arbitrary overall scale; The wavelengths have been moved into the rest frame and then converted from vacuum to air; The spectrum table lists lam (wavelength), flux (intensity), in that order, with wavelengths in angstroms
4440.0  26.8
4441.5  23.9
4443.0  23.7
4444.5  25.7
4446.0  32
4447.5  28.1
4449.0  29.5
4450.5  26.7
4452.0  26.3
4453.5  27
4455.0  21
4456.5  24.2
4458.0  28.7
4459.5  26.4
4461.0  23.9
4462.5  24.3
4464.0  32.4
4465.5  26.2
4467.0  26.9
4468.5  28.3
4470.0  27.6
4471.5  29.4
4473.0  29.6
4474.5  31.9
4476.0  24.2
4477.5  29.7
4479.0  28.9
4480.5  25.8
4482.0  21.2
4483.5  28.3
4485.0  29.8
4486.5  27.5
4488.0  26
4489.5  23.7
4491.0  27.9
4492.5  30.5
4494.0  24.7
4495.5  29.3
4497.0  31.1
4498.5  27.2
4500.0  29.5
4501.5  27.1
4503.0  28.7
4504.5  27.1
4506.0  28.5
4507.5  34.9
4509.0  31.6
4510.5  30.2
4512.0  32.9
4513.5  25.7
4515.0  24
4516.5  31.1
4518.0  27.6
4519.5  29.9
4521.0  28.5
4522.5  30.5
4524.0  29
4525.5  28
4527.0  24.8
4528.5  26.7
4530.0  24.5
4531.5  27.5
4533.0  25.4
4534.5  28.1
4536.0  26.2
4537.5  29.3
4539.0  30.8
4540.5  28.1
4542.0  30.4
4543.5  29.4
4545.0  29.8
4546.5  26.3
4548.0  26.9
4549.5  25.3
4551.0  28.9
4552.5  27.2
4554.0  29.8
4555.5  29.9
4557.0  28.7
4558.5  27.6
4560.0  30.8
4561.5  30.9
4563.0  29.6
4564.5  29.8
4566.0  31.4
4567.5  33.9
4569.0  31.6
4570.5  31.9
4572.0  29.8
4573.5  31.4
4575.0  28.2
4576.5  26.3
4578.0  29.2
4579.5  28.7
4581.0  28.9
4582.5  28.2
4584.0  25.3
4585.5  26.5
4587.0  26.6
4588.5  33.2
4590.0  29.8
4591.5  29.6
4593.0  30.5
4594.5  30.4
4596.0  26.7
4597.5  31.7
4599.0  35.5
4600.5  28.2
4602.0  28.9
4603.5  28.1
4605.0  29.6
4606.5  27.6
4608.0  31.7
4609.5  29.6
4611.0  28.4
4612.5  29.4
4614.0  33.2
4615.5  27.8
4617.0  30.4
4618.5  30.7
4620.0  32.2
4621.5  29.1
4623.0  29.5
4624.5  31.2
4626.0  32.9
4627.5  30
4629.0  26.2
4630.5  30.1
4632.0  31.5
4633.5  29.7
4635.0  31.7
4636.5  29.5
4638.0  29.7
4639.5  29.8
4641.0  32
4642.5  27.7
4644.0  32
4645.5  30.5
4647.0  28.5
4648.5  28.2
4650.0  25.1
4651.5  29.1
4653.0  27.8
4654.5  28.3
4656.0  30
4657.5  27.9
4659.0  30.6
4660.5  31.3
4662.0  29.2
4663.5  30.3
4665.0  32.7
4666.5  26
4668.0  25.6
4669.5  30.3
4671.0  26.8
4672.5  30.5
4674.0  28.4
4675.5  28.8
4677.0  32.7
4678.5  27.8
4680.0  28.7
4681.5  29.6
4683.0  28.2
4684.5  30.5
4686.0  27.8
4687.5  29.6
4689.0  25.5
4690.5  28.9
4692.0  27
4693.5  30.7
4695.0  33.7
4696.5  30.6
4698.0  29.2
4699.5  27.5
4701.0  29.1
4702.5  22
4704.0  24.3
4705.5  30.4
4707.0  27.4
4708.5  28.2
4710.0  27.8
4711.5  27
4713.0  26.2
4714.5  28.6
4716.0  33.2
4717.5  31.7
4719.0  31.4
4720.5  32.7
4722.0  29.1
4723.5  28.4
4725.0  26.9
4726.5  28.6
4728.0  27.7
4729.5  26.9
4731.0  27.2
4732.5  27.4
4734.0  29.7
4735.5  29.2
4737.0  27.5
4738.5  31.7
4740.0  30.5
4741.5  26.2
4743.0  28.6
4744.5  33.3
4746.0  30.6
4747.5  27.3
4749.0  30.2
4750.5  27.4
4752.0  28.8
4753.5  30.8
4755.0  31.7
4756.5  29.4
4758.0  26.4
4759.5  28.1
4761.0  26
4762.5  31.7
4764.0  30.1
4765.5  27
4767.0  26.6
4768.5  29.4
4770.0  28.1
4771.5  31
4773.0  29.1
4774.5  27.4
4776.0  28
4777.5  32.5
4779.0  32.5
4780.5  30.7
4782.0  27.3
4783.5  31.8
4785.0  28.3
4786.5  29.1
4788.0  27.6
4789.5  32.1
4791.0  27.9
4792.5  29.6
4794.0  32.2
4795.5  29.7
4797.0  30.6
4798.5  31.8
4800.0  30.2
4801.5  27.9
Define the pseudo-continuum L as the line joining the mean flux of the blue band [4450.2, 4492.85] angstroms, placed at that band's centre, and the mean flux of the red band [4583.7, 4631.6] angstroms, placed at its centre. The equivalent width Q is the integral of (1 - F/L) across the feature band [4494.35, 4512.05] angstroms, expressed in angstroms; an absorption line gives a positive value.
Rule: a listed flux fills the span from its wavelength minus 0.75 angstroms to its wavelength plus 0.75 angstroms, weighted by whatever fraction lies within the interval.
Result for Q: -1.2 angstroms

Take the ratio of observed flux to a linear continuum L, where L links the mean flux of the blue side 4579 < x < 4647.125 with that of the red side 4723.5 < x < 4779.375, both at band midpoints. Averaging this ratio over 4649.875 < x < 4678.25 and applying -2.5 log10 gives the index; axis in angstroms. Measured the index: 0.01 mag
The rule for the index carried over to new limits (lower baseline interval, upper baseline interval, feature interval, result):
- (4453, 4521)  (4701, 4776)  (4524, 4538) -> 0.047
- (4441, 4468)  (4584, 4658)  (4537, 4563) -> -0.020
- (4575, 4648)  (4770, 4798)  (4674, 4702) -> 0.022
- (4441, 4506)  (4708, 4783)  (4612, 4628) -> -0.087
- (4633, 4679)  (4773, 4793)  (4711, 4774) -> 0.017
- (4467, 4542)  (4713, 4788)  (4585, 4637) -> -0.050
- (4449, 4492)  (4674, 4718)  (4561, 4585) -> -0.071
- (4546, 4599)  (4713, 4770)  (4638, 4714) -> 0.015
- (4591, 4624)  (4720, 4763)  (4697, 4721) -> 0.025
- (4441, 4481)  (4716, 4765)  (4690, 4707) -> 0.018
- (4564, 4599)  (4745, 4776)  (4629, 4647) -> -0.026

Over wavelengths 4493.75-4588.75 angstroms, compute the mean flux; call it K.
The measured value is 28.8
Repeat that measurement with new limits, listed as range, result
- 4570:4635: 29.7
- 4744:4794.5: 29.4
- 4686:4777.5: 28.8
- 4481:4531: 28.1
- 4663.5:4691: 28.8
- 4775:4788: 29.8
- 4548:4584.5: 29.3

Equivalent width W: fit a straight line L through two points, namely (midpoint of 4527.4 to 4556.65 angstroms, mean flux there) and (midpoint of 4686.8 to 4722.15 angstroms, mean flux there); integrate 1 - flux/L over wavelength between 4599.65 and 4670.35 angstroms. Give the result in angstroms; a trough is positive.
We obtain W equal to -2.9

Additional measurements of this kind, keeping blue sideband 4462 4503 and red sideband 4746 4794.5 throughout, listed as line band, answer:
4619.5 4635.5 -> -1.0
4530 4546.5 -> -0.1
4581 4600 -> -0.8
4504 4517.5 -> -0.8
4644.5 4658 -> 0.1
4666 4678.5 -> 0.1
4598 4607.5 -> -0.5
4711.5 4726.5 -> -0.3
